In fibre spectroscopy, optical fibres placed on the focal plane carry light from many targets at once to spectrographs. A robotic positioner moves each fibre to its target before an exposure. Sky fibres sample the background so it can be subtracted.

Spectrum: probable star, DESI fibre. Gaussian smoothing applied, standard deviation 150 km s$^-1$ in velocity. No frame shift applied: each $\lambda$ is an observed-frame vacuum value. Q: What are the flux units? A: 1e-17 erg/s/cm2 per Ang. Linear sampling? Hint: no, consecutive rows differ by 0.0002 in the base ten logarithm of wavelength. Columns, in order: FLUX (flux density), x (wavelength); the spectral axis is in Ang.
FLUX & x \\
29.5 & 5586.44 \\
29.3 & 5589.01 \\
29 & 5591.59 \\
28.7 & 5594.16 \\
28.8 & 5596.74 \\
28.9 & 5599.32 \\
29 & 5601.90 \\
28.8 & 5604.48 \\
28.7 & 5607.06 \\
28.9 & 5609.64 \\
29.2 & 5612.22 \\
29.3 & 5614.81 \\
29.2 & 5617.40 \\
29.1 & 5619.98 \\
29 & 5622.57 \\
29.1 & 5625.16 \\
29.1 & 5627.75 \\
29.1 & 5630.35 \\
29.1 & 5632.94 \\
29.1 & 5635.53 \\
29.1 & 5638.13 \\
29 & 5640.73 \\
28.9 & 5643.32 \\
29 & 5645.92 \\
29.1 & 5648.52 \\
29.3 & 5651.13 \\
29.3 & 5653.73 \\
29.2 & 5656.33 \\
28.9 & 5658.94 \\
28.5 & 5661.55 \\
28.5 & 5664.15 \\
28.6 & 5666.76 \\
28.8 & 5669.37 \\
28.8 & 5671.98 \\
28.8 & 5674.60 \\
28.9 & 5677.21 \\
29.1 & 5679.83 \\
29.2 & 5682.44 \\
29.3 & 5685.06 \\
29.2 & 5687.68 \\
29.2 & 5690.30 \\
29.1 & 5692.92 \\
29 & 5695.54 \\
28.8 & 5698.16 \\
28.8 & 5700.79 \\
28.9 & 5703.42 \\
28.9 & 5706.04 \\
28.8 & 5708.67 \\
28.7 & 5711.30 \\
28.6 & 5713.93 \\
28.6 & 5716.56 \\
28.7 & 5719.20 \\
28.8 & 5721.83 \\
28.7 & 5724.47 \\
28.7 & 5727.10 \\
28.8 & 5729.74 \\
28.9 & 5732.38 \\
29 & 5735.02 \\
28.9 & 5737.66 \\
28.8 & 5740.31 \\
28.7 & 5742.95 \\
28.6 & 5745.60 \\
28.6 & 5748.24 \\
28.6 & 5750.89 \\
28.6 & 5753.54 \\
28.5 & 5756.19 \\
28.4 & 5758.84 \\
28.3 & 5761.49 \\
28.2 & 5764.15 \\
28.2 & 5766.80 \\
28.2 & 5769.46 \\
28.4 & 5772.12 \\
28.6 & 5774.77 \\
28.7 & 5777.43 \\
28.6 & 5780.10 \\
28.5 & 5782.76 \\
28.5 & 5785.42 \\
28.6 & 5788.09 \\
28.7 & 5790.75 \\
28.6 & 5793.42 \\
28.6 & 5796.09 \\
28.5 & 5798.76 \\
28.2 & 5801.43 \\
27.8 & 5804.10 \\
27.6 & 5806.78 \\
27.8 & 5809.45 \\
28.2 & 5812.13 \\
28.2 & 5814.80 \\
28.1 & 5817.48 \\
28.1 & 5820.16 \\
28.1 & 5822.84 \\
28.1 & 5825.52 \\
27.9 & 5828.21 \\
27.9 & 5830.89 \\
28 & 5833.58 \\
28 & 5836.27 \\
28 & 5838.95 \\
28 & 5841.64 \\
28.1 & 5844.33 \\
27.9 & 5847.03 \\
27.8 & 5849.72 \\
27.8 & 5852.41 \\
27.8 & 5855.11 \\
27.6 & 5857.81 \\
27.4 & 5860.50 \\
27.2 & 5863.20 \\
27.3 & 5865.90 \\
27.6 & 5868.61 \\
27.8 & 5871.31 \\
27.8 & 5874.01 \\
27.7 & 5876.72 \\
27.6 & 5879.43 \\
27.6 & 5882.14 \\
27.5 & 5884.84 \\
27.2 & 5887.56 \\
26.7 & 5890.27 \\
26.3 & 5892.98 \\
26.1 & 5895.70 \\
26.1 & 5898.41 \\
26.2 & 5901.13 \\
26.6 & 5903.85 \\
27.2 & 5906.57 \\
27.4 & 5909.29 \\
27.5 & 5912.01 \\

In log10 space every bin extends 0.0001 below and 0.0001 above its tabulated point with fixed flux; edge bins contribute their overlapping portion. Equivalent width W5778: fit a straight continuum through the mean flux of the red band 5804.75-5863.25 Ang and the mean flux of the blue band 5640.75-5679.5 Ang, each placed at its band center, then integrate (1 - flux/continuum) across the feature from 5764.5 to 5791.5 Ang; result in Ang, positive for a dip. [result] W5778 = -0.25 Ang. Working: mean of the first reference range 28.9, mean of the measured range 28.5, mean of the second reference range 27.9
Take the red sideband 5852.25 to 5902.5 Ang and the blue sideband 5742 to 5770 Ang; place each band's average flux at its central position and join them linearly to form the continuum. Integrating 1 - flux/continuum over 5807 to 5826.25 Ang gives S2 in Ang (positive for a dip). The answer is -0.2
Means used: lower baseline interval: 28.4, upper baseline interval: 27.2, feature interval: 28.1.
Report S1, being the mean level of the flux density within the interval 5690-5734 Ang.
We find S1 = 28.8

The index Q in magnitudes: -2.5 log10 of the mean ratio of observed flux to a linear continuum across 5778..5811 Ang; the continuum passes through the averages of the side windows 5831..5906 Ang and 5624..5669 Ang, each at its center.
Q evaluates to -0.02 mag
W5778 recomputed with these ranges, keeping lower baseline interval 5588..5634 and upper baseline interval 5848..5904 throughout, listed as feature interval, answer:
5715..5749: -0.67 Ang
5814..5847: -0.59 Ang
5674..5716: -0.74 Ang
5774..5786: -0.30 Ang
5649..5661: -0.17 Ang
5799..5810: -0.08 Ang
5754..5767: -0.16 Ang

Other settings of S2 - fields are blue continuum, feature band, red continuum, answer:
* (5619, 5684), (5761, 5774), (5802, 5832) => 0.0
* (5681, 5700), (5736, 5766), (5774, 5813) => 0.1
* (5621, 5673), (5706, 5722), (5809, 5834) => -0.1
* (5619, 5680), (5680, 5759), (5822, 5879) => -0.7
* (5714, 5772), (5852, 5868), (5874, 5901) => -0.1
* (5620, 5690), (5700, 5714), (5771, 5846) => 0.0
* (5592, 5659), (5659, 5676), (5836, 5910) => 0.0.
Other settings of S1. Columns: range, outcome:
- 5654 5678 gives 28.8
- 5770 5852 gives 28.2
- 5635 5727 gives 28.9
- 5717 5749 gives 28.8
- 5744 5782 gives 28.5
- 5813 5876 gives 27.9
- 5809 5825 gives 28.1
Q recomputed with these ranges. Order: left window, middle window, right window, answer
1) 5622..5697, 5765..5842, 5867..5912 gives -0.02 mag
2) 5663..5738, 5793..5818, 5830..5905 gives -0.01 mag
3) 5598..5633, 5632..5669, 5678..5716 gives 0.00 mag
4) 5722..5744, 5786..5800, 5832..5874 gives -0.01 mag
